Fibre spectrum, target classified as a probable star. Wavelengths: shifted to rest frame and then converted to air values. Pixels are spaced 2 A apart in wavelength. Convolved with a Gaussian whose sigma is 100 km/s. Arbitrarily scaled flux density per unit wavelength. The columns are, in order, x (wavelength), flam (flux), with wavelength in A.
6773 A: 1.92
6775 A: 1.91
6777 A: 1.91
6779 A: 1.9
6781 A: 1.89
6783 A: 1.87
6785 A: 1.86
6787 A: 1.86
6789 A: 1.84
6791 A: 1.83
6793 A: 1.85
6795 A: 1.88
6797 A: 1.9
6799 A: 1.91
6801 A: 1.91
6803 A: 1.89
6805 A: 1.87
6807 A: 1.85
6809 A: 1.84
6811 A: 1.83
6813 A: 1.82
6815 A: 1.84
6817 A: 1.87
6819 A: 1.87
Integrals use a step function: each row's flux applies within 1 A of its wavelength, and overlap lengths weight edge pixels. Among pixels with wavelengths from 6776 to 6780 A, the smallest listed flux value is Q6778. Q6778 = 1.9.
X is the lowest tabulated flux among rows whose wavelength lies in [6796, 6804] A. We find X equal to 1.89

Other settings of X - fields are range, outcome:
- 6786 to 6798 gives 1.83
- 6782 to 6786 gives 1.86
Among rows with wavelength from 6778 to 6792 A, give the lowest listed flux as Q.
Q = 1.83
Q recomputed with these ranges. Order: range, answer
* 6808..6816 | 1.82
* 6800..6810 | 1.84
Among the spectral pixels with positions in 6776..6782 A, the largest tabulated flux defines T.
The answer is 1.91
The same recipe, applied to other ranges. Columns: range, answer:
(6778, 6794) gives 1.9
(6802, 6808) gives 1.89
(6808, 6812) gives 1.84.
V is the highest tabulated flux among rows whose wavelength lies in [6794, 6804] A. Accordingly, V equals 1.91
